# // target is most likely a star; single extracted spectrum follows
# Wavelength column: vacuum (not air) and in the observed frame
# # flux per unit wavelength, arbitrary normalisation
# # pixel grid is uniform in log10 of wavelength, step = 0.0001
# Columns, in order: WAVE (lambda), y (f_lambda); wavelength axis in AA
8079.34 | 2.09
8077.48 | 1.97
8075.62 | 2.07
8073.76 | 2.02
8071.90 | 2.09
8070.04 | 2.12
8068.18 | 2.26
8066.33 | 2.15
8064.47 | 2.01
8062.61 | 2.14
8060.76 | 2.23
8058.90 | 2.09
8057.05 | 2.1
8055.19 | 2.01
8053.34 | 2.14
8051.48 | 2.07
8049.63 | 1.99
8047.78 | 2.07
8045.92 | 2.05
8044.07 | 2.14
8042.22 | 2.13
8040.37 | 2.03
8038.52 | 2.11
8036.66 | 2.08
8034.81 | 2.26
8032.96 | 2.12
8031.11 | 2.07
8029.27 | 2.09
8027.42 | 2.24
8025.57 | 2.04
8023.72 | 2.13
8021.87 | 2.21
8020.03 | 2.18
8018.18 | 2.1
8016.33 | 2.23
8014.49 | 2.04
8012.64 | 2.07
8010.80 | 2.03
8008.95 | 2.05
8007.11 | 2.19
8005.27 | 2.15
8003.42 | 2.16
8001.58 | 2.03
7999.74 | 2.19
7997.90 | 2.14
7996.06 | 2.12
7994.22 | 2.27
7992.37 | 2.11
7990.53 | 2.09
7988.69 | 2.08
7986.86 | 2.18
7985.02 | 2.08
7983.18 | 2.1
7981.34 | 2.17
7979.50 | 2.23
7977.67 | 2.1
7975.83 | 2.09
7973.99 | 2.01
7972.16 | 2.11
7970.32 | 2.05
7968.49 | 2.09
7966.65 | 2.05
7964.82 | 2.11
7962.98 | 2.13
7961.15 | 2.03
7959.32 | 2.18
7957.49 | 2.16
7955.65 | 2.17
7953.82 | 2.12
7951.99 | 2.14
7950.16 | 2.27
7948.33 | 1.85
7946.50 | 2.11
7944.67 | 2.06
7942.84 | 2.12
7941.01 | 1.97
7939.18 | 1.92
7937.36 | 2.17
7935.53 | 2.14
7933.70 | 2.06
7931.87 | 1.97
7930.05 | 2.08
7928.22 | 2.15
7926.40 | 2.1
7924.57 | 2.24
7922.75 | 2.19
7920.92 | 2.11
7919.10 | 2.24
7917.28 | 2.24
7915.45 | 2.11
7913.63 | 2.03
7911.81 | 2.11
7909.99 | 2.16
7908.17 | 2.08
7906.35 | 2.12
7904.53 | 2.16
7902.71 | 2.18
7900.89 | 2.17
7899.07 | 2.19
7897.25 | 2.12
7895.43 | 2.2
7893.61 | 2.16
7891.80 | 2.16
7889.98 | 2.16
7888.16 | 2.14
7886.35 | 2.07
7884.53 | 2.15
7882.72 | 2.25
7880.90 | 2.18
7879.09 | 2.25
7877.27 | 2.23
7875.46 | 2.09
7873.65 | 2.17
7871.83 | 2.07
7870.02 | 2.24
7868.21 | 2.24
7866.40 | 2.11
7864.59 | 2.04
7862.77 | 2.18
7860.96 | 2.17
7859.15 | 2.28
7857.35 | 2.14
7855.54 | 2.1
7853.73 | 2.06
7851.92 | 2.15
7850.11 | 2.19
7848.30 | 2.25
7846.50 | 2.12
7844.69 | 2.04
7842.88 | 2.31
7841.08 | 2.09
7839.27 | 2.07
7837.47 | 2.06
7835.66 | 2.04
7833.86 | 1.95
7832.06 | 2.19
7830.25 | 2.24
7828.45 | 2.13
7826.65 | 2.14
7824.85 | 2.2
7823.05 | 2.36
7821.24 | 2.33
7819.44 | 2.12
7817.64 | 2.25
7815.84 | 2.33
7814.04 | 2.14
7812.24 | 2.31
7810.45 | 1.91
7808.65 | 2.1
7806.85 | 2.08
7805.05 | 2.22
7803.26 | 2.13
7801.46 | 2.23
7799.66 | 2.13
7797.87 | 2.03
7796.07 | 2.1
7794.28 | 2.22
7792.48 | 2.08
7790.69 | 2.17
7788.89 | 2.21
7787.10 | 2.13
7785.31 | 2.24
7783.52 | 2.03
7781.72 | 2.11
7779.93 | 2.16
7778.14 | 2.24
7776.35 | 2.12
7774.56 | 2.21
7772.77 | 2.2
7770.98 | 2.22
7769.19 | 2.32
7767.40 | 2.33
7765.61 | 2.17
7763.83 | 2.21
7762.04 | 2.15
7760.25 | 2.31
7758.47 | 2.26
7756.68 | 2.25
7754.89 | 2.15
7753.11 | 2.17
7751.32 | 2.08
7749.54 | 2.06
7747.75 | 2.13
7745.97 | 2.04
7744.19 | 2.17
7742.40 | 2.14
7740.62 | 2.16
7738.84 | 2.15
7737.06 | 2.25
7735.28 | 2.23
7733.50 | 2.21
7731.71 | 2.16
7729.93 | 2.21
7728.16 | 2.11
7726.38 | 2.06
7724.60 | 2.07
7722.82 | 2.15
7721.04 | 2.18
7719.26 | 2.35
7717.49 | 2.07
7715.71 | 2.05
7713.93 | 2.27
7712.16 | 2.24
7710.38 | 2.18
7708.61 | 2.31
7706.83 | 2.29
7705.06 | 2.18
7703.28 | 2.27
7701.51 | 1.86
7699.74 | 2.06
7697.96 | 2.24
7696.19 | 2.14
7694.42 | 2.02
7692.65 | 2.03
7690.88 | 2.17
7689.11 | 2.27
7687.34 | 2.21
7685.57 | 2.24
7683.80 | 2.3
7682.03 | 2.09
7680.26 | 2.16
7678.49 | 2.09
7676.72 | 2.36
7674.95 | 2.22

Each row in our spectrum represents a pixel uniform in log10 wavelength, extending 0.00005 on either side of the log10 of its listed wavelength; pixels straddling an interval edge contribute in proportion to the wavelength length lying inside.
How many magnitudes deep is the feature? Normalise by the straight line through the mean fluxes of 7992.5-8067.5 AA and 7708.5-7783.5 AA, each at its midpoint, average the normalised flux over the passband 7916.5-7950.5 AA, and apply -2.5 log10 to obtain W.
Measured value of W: 0.02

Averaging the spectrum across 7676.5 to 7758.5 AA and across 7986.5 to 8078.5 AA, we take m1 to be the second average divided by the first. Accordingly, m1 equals 1.0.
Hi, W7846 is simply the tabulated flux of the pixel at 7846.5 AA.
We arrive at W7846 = 2.12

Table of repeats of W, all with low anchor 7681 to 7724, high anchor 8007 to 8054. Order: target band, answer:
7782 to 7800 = 0.01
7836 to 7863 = 0.00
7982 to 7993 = 0.00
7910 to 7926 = -0.01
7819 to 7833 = -0.03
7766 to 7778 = -0.04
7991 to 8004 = -0.01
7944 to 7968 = 0.01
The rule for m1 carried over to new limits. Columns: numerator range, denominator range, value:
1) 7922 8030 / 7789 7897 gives 0.98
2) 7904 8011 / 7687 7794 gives 0.97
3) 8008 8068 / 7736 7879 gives 0.97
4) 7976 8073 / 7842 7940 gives 0.99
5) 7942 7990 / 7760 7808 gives 0.97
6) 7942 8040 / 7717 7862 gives 0.98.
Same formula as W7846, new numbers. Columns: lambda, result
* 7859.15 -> 2.28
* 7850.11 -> 2.19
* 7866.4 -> 2.11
